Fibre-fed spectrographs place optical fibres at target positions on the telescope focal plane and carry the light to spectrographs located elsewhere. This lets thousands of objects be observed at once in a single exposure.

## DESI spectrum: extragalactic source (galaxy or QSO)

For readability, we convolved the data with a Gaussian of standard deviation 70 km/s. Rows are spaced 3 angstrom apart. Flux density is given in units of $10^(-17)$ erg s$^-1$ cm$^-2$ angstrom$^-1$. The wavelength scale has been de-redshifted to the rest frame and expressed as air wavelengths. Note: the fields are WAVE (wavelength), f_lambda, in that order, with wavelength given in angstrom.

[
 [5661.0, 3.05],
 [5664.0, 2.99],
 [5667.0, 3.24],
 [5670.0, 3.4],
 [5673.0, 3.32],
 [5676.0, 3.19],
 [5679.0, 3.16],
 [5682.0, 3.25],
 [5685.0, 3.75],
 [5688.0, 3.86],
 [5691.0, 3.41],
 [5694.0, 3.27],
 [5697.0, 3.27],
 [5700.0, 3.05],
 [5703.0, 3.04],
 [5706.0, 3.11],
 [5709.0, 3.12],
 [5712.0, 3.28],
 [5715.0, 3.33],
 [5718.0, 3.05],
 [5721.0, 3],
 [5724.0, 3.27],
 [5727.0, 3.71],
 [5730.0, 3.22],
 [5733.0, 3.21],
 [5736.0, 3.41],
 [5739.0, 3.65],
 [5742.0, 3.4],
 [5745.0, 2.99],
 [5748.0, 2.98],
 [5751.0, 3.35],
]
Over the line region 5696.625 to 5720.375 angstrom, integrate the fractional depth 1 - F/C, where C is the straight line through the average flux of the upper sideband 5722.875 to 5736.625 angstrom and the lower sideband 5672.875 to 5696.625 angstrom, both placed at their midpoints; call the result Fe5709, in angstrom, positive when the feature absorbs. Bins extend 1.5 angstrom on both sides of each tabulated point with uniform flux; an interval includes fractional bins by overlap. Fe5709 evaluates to 1.65 angstrom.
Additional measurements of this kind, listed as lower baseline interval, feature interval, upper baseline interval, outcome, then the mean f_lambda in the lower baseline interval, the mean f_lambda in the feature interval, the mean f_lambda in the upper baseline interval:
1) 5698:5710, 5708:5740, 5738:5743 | 0.3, 3.09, 3.29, 3.52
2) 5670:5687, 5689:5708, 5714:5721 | 0.2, 3.36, 3.21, 3.14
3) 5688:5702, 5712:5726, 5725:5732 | 0.8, 3.31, 3.19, 3.43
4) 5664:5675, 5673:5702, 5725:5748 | -0.5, 3.27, 3.35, 3.34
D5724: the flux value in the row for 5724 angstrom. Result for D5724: 3.27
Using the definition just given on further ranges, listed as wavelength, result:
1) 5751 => 3.35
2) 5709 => 3.12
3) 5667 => 3.24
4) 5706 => 3.11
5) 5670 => 3.4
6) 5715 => 3.33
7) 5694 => 3.27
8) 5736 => 3.41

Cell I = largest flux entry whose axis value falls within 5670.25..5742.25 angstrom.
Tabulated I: 3.86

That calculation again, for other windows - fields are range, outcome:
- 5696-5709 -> 3.27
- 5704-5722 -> 3.33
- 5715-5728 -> 3.71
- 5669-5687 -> 3.75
